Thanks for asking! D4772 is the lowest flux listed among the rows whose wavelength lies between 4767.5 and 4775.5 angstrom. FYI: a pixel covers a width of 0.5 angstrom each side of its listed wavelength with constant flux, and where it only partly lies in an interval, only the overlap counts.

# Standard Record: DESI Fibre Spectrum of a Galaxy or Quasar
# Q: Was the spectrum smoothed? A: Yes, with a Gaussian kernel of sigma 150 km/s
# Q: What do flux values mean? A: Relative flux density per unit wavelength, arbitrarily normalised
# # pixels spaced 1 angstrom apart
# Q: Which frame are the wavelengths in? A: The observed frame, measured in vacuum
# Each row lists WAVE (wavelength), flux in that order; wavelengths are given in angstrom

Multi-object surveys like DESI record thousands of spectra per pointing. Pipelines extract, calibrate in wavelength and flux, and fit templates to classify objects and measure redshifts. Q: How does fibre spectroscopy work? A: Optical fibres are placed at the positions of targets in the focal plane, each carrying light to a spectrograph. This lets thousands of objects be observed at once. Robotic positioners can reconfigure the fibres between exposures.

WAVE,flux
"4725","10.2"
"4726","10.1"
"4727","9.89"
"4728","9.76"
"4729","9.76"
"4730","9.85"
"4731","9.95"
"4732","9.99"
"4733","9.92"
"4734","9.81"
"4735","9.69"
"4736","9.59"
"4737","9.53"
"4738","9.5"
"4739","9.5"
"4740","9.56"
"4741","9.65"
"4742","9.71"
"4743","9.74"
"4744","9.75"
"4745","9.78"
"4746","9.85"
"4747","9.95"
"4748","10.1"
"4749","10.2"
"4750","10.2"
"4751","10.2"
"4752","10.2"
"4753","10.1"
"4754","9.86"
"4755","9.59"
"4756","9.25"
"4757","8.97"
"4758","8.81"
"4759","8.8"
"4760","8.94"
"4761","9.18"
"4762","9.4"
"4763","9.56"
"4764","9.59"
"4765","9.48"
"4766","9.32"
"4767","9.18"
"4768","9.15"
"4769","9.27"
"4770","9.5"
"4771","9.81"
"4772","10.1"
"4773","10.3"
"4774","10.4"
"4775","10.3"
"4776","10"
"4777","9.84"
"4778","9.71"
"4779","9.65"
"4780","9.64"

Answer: 9.15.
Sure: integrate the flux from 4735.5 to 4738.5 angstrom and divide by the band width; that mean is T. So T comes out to 9.54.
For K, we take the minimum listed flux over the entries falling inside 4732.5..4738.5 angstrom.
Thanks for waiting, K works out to 9.5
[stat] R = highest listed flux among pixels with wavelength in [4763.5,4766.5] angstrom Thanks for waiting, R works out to 9.59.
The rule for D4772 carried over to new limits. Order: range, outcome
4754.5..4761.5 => 8.8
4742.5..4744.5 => 9.74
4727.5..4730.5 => 9.76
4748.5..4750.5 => 10.2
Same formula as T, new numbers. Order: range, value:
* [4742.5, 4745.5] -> 9.76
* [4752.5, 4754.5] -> 9.98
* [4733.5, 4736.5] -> 9.7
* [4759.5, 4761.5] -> 9.06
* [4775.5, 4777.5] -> 9.92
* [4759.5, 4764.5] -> 9.33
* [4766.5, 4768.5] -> 9.16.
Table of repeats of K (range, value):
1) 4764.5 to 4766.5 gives 9.32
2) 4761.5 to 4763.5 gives 9.4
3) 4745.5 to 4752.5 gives 9.85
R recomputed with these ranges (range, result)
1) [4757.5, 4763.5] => 9.56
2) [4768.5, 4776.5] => 10.4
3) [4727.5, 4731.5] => 9.95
